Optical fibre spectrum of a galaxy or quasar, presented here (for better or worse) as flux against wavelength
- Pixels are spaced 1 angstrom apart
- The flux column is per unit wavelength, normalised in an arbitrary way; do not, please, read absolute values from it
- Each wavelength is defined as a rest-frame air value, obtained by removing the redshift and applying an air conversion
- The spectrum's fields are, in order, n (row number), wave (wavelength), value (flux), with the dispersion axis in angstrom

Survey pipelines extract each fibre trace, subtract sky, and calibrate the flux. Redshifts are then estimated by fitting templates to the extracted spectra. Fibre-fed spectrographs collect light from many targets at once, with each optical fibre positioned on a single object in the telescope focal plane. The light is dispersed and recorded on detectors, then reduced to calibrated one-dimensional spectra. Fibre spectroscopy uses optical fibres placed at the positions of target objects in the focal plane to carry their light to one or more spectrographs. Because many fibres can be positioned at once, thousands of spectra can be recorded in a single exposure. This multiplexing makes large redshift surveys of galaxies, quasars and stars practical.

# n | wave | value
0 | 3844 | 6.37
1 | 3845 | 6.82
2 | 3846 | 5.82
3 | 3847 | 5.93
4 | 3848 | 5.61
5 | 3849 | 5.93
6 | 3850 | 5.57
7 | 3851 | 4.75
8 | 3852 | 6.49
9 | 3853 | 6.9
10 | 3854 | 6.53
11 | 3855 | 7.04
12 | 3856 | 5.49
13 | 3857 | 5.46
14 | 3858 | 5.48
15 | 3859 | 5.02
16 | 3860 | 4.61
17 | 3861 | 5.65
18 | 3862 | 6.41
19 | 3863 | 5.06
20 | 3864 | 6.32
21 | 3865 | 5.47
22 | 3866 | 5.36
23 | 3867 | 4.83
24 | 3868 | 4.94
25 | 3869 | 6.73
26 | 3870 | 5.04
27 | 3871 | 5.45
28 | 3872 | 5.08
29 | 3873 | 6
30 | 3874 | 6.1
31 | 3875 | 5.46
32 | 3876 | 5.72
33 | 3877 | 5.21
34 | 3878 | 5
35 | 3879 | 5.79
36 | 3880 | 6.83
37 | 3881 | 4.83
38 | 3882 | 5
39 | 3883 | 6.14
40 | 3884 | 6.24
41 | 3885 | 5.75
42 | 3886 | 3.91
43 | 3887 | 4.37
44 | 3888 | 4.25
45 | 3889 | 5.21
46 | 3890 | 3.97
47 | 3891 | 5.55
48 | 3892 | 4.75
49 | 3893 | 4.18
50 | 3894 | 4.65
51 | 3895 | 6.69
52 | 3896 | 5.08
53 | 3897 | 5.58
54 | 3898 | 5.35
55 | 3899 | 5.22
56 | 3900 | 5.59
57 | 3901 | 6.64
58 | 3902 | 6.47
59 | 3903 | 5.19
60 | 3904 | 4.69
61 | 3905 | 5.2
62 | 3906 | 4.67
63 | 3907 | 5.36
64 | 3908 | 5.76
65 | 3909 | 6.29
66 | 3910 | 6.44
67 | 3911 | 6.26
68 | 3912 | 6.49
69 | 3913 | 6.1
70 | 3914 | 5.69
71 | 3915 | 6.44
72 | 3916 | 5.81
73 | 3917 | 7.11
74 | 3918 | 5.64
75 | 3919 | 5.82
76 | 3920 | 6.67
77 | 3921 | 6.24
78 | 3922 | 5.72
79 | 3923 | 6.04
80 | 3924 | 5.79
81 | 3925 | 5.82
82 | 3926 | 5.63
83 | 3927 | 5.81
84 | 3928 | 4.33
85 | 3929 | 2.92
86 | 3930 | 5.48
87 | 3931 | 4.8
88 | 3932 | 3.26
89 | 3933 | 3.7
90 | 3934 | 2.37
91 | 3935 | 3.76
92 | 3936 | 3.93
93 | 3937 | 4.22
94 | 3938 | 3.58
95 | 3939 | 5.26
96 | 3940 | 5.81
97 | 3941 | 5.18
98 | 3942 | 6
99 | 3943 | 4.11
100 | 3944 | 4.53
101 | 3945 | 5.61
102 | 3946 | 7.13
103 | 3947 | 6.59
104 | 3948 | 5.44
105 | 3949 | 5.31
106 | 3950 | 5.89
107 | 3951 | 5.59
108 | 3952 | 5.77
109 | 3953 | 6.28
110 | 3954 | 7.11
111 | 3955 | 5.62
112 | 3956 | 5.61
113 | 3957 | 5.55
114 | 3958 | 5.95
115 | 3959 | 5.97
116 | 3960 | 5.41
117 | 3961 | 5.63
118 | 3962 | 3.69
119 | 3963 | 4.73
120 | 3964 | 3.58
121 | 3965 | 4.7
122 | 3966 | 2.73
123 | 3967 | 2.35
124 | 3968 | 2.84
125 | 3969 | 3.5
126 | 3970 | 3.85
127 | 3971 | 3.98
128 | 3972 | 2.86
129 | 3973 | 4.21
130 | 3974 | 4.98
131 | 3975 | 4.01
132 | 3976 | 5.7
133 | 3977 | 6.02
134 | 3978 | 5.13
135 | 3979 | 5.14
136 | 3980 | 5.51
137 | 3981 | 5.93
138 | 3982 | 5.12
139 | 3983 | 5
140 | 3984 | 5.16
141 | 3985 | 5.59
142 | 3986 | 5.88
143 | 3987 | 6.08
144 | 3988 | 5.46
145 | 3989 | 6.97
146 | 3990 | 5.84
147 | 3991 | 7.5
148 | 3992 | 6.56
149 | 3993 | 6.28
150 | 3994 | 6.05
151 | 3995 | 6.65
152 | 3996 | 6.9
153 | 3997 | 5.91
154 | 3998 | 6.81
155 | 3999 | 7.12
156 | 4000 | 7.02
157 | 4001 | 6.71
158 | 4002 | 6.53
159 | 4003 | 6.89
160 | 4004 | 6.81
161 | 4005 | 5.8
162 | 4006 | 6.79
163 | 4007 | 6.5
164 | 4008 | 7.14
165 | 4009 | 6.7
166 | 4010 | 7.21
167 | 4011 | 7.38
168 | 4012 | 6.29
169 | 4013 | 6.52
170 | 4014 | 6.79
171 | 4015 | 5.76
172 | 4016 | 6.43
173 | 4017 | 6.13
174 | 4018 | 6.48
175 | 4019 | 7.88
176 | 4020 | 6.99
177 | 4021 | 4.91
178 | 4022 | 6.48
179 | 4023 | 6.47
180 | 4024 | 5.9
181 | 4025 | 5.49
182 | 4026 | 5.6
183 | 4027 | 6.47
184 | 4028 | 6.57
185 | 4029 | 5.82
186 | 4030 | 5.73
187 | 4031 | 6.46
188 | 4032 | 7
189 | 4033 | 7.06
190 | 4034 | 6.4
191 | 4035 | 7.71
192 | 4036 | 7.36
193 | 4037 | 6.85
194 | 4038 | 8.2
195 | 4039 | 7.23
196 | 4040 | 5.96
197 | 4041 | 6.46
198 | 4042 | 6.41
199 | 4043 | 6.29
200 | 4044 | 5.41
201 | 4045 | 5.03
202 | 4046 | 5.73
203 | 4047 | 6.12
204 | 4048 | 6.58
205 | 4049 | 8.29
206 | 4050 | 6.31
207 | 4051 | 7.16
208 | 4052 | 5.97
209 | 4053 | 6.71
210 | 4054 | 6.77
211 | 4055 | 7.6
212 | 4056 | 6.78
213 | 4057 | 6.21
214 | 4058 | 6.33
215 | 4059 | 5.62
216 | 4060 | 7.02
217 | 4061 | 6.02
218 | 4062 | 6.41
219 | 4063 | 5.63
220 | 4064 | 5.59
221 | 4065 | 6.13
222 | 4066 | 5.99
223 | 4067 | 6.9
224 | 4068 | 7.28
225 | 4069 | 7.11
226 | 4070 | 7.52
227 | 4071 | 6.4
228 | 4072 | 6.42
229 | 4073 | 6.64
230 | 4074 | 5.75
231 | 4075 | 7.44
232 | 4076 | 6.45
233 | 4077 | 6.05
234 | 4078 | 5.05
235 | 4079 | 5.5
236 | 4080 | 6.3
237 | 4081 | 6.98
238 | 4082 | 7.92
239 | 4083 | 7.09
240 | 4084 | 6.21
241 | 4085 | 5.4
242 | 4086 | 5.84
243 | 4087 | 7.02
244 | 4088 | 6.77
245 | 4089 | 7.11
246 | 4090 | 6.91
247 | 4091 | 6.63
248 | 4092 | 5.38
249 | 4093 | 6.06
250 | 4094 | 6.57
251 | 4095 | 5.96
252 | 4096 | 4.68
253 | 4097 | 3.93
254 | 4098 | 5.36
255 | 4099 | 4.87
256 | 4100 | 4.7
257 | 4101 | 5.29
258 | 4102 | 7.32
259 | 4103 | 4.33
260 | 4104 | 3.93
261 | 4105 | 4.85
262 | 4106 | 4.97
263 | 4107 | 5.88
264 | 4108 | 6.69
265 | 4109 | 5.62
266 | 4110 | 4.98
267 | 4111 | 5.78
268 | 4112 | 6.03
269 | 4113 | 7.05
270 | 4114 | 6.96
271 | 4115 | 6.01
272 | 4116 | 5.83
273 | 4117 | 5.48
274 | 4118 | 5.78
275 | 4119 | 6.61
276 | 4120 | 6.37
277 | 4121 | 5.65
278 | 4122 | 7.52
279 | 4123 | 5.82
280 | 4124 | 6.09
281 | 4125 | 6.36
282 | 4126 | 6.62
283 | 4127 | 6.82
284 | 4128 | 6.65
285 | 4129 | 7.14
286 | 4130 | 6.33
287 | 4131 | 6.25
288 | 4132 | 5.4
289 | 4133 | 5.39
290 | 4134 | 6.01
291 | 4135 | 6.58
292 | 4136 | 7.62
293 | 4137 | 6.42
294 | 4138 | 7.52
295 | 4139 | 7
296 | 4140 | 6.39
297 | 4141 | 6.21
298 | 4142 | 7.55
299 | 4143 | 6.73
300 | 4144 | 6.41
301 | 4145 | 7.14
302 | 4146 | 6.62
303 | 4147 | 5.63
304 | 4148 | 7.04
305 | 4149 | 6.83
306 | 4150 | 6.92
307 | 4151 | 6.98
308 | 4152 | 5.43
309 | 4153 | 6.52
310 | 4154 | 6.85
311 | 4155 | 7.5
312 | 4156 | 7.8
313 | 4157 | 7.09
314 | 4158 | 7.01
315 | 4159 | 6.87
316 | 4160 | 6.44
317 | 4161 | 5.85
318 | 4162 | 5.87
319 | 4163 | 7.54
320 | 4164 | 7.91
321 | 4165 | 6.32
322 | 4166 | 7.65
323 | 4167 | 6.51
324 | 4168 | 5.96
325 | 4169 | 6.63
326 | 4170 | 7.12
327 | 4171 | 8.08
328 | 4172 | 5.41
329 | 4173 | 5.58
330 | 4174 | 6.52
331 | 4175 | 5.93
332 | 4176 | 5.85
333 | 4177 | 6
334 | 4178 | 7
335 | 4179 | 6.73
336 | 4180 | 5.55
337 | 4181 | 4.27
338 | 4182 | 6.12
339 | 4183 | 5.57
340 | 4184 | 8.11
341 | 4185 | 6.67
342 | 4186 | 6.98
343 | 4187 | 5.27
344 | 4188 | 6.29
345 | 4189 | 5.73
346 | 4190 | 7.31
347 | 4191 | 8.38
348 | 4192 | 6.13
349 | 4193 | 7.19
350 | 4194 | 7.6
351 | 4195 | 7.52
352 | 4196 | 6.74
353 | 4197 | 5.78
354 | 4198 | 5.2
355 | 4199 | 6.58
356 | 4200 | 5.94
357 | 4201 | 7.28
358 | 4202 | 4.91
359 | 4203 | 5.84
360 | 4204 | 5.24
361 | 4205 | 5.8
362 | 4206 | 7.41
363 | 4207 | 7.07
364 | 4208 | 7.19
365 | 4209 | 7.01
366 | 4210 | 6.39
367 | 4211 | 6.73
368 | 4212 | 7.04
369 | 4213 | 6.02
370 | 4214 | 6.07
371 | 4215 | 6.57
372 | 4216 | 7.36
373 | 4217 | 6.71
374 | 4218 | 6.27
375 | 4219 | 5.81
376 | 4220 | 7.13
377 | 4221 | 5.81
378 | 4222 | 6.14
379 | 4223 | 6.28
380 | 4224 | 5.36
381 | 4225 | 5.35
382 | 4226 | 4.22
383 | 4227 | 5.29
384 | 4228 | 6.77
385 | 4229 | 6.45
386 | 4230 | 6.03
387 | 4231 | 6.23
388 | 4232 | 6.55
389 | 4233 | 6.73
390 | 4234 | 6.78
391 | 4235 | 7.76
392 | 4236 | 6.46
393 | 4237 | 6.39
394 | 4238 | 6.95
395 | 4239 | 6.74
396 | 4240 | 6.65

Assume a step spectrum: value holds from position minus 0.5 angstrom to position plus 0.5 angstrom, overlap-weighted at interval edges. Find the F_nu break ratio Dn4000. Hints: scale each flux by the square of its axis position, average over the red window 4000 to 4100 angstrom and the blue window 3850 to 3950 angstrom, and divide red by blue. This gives 1.3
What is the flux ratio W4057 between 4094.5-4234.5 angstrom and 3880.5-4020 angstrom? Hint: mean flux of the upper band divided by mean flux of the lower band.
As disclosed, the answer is 1.1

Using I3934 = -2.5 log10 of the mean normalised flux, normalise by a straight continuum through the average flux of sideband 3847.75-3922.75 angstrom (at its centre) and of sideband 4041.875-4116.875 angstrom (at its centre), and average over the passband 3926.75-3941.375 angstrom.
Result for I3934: 0.32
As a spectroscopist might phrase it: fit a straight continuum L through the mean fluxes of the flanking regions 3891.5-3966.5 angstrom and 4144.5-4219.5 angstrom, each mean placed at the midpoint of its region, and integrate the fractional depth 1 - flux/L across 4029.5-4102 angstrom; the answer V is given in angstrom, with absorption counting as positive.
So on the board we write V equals -4.68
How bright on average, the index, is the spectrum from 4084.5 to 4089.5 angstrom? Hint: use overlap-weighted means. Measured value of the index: 6.43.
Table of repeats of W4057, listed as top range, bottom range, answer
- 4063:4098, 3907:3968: 1.20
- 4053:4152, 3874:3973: 1.21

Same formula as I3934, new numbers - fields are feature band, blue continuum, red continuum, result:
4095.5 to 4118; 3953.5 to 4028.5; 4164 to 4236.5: 0.12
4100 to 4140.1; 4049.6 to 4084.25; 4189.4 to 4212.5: 0.07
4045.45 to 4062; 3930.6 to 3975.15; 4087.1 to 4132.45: -0.19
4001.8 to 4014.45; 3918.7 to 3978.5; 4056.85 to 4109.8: -0.23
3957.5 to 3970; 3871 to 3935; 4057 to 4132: 0.31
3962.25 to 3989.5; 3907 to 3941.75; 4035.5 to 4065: 0.23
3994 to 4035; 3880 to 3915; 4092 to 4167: -0.12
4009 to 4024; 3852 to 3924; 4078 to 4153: -0.10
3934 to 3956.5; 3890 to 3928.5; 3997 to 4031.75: 0.13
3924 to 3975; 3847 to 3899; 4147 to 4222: 0.20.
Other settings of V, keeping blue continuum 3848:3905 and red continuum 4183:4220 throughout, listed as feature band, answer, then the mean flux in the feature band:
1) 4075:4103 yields 0.62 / 6.04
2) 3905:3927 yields -1.40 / 5.97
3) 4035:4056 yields -2.13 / 6.65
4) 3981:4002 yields -1.32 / 6.23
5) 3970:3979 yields 1.87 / 4.6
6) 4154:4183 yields -0.38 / 6.53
